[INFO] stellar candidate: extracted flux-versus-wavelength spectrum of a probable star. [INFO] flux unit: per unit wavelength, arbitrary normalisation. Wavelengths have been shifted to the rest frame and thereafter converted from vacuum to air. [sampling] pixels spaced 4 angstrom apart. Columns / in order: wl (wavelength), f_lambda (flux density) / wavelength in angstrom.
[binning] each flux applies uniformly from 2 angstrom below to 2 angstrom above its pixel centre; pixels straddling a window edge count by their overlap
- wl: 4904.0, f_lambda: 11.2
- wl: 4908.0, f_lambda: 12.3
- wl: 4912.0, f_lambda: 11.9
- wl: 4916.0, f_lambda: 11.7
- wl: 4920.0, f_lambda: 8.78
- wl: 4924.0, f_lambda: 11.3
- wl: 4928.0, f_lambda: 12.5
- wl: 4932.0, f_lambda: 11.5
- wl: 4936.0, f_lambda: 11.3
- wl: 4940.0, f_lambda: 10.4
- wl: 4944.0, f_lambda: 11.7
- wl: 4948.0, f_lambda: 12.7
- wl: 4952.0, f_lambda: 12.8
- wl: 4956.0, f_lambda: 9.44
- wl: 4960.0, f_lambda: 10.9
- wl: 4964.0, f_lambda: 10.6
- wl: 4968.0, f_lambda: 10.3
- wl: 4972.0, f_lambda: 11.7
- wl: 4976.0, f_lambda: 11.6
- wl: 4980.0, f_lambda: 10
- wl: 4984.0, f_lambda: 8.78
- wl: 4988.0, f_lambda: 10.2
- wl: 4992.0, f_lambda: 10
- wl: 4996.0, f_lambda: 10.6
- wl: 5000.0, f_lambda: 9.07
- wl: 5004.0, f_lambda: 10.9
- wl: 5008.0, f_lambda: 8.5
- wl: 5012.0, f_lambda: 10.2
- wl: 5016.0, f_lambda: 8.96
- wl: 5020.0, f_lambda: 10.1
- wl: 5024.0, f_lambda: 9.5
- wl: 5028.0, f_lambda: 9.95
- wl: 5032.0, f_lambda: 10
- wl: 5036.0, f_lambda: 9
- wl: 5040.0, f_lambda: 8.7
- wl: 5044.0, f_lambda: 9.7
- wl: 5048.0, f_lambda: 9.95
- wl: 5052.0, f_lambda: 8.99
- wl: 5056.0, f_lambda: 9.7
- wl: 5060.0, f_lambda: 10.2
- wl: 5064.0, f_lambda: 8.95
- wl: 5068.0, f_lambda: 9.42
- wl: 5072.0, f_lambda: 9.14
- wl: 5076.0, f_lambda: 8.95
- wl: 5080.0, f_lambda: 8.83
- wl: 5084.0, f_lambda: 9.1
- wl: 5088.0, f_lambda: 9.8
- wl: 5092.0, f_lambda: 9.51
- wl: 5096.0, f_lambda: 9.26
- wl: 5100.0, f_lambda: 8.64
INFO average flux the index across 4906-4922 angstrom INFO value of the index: 11.2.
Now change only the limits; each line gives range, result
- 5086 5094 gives 9.66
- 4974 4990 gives 10.1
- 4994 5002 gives 9.84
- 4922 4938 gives 11.6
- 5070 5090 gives 9.16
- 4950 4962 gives 11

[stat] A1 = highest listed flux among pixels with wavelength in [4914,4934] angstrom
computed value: 12.5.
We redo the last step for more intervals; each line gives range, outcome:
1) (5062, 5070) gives 9.42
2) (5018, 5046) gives 10.1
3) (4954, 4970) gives 10.9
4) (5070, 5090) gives 9.8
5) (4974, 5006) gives 11.6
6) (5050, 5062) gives 10.2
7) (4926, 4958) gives 12.8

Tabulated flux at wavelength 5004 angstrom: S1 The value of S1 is 10.9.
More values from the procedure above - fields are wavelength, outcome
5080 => 8.83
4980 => 10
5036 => 9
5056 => 9.7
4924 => 11.3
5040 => 8.7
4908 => 12.3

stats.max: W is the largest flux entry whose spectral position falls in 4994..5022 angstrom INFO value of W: 10.9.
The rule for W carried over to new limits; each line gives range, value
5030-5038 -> 10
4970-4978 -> 11.7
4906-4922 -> 12.3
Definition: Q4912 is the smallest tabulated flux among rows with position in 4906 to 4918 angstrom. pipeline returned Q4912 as 11.7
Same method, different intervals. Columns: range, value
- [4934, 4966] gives 9.44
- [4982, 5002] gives 8.78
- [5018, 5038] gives 9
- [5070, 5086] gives 8.83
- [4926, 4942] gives 10.4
